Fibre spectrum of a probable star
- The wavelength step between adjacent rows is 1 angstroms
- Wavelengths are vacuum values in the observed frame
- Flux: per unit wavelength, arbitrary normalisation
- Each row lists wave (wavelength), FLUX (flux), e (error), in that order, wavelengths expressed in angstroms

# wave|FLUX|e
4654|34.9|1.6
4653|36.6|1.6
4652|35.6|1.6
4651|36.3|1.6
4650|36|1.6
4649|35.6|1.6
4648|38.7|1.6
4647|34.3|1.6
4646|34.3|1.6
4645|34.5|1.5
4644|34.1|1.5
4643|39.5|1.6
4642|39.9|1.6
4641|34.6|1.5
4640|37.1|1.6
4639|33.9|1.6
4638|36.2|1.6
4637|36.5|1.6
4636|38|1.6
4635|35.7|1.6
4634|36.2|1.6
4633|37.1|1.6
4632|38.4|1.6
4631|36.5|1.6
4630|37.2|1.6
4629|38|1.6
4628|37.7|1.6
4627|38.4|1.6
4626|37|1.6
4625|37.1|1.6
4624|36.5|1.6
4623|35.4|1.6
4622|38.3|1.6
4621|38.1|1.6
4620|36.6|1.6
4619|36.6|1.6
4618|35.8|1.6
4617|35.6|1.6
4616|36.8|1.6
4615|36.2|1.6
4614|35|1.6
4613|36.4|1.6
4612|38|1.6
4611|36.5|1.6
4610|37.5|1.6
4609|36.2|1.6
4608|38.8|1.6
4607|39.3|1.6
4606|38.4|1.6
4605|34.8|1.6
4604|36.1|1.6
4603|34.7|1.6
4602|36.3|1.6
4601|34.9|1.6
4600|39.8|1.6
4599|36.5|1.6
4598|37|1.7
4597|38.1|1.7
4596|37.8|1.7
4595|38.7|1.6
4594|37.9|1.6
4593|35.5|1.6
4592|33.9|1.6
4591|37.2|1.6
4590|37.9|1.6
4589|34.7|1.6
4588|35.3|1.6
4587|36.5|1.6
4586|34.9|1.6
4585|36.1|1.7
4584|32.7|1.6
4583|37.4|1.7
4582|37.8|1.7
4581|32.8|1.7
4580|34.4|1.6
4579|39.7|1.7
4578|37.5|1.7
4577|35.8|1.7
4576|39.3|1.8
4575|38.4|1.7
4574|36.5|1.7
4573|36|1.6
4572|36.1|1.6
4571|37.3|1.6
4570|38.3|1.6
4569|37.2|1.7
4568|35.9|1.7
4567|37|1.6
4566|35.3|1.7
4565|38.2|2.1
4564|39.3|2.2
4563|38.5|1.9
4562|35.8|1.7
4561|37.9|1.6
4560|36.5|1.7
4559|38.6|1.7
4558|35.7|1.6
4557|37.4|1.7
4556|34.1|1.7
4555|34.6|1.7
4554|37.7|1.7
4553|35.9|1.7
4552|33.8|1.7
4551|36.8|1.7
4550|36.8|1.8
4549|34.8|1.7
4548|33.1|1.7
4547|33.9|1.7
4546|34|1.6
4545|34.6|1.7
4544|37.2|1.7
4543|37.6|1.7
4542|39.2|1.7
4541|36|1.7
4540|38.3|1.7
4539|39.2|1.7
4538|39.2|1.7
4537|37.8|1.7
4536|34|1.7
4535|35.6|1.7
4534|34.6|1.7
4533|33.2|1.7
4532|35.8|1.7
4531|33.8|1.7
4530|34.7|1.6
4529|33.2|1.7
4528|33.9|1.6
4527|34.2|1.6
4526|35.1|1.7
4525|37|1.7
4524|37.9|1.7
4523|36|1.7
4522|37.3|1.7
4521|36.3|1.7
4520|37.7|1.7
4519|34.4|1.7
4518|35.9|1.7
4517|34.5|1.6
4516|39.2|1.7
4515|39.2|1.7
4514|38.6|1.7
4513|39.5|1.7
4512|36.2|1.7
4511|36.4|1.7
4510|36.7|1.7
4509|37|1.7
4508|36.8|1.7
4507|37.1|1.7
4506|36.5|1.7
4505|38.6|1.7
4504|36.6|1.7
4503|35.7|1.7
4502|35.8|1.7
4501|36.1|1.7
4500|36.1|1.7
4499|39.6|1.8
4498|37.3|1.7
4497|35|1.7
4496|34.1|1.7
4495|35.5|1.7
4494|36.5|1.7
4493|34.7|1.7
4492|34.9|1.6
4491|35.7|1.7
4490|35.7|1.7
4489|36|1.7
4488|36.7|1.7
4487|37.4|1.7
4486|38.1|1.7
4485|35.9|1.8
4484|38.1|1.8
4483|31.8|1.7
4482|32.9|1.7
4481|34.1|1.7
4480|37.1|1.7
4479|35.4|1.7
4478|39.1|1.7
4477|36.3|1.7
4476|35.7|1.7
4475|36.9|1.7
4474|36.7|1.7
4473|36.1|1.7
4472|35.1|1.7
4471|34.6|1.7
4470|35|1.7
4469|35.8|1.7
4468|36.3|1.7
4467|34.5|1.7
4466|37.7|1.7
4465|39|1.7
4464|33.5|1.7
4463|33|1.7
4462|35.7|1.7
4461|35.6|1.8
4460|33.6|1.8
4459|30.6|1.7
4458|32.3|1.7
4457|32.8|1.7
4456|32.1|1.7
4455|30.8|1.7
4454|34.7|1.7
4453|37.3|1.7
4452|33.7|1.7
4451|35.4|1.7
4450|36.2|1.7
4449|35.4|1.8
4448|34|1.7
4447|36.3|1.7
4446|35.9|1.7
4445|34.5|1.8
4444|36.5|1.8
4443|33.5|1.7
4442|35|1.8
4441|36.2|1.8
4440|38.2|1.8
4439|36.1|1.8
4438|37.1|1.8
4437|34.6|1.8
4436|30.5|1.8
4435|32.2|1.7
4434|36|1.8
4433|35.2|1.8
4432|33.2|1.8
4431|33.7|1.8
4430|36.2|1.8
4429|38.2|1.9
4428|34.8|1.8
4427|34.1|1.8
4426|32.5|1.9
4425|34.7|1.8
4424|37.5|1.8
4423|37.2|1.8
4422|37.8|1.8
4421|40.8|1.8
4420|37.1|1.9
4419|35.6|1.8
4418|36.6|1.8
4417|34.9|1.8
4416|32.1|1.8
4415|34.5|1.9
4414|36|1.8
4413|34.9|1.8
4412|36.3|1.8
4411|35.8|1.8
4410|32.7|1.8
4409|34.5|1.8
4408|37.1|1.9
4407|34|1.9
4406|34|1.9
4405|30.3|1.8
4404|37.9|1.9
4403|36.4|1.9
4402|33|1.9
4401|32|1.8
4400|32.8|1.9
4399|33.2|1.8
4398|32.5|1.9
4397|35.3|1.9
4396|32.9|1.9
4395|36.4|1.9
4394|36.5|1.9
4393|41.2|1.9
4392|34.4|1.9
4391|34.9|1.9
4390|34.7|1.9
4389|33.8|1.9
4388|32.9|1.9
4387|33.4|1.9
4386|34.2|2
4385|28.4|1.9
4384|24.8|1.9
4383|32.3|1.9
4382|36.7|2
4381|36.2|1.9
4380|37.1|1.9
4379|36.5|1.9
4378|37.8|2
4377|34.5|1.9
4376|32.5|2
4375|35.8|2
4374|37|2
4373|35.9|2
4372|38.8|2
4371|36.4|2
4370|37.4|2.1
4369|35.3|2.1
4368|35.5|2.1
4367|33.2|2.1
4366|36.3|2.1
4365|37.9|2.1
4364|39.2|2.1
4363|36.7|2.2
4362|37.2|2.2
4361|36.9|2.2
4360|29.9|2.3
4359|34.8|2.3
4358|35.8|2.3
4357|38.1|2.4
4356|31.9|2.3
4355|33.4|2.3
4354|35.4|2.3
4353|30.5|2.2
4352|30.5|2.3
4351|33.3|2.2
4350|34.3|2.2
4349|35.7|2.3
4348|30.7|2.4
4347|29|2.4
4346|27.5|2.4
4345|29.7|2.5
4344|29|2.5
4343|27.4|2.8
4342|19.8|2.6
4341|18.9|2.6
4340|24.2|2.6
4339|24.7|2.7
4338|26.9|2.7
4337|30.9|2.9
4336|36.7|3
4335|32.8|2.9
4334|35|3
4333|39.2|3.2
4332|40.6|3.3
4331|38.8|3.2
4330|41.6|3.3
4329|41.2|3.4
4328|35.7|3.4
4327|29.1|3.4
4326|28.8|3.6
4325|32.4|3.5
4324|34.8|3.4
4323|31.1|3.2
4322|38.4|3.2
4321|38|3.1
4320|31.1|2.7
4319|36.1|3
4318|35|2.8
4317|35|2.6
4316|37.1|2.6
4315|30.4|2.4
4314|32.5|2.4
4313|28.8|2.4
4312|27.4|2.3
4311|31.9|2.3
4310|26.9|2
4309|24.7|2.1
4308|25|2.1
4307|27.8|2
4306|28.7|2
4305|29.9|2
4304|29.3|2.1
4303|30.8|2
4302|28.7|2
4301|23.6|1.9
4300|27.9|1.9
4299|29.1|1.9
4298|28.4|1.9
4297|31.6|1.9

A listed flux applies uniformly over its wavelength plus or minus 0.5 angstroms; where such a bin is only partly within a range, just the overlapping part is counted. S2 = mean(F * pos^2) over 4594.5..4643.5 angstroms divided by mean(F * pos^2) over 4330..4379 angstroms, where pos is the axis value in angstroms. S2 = 1.2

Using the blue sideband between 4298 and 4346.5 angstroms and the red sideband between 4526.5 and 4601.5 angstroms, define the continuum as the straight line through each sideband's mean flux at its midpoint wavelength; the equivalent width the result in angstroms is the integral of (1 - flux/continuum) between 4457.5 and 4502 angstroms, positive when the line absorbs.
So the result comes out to -1.5 angstroms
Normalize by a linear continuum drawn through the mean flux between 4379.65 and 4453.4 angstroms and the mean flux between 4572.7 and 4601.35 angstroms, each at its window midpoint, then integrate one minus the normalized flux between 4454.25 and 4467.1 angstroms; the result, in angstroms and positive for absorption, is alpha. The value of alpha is 0.50 angstroms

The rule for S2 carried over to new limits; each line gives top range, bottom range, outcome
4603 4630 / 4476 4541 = 1.07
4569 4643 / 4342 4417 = 1.19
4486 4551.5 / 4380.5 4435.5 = 1.10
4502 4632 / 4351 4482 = 1.12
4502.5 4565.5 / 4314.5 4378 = 1.18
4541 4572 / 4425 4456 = 1.10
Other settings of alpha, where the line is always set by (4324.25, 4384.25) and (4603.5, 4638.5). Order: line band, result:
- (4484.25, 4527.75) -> -1.3 angstroms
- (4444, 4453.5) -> -0.2 angstroms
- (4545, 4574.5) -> -0.1 angstroms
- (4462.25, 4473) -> -0.1 angstroms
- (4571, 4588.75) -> 0.1 angstroms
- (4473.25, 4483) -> -0.2 angstroms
